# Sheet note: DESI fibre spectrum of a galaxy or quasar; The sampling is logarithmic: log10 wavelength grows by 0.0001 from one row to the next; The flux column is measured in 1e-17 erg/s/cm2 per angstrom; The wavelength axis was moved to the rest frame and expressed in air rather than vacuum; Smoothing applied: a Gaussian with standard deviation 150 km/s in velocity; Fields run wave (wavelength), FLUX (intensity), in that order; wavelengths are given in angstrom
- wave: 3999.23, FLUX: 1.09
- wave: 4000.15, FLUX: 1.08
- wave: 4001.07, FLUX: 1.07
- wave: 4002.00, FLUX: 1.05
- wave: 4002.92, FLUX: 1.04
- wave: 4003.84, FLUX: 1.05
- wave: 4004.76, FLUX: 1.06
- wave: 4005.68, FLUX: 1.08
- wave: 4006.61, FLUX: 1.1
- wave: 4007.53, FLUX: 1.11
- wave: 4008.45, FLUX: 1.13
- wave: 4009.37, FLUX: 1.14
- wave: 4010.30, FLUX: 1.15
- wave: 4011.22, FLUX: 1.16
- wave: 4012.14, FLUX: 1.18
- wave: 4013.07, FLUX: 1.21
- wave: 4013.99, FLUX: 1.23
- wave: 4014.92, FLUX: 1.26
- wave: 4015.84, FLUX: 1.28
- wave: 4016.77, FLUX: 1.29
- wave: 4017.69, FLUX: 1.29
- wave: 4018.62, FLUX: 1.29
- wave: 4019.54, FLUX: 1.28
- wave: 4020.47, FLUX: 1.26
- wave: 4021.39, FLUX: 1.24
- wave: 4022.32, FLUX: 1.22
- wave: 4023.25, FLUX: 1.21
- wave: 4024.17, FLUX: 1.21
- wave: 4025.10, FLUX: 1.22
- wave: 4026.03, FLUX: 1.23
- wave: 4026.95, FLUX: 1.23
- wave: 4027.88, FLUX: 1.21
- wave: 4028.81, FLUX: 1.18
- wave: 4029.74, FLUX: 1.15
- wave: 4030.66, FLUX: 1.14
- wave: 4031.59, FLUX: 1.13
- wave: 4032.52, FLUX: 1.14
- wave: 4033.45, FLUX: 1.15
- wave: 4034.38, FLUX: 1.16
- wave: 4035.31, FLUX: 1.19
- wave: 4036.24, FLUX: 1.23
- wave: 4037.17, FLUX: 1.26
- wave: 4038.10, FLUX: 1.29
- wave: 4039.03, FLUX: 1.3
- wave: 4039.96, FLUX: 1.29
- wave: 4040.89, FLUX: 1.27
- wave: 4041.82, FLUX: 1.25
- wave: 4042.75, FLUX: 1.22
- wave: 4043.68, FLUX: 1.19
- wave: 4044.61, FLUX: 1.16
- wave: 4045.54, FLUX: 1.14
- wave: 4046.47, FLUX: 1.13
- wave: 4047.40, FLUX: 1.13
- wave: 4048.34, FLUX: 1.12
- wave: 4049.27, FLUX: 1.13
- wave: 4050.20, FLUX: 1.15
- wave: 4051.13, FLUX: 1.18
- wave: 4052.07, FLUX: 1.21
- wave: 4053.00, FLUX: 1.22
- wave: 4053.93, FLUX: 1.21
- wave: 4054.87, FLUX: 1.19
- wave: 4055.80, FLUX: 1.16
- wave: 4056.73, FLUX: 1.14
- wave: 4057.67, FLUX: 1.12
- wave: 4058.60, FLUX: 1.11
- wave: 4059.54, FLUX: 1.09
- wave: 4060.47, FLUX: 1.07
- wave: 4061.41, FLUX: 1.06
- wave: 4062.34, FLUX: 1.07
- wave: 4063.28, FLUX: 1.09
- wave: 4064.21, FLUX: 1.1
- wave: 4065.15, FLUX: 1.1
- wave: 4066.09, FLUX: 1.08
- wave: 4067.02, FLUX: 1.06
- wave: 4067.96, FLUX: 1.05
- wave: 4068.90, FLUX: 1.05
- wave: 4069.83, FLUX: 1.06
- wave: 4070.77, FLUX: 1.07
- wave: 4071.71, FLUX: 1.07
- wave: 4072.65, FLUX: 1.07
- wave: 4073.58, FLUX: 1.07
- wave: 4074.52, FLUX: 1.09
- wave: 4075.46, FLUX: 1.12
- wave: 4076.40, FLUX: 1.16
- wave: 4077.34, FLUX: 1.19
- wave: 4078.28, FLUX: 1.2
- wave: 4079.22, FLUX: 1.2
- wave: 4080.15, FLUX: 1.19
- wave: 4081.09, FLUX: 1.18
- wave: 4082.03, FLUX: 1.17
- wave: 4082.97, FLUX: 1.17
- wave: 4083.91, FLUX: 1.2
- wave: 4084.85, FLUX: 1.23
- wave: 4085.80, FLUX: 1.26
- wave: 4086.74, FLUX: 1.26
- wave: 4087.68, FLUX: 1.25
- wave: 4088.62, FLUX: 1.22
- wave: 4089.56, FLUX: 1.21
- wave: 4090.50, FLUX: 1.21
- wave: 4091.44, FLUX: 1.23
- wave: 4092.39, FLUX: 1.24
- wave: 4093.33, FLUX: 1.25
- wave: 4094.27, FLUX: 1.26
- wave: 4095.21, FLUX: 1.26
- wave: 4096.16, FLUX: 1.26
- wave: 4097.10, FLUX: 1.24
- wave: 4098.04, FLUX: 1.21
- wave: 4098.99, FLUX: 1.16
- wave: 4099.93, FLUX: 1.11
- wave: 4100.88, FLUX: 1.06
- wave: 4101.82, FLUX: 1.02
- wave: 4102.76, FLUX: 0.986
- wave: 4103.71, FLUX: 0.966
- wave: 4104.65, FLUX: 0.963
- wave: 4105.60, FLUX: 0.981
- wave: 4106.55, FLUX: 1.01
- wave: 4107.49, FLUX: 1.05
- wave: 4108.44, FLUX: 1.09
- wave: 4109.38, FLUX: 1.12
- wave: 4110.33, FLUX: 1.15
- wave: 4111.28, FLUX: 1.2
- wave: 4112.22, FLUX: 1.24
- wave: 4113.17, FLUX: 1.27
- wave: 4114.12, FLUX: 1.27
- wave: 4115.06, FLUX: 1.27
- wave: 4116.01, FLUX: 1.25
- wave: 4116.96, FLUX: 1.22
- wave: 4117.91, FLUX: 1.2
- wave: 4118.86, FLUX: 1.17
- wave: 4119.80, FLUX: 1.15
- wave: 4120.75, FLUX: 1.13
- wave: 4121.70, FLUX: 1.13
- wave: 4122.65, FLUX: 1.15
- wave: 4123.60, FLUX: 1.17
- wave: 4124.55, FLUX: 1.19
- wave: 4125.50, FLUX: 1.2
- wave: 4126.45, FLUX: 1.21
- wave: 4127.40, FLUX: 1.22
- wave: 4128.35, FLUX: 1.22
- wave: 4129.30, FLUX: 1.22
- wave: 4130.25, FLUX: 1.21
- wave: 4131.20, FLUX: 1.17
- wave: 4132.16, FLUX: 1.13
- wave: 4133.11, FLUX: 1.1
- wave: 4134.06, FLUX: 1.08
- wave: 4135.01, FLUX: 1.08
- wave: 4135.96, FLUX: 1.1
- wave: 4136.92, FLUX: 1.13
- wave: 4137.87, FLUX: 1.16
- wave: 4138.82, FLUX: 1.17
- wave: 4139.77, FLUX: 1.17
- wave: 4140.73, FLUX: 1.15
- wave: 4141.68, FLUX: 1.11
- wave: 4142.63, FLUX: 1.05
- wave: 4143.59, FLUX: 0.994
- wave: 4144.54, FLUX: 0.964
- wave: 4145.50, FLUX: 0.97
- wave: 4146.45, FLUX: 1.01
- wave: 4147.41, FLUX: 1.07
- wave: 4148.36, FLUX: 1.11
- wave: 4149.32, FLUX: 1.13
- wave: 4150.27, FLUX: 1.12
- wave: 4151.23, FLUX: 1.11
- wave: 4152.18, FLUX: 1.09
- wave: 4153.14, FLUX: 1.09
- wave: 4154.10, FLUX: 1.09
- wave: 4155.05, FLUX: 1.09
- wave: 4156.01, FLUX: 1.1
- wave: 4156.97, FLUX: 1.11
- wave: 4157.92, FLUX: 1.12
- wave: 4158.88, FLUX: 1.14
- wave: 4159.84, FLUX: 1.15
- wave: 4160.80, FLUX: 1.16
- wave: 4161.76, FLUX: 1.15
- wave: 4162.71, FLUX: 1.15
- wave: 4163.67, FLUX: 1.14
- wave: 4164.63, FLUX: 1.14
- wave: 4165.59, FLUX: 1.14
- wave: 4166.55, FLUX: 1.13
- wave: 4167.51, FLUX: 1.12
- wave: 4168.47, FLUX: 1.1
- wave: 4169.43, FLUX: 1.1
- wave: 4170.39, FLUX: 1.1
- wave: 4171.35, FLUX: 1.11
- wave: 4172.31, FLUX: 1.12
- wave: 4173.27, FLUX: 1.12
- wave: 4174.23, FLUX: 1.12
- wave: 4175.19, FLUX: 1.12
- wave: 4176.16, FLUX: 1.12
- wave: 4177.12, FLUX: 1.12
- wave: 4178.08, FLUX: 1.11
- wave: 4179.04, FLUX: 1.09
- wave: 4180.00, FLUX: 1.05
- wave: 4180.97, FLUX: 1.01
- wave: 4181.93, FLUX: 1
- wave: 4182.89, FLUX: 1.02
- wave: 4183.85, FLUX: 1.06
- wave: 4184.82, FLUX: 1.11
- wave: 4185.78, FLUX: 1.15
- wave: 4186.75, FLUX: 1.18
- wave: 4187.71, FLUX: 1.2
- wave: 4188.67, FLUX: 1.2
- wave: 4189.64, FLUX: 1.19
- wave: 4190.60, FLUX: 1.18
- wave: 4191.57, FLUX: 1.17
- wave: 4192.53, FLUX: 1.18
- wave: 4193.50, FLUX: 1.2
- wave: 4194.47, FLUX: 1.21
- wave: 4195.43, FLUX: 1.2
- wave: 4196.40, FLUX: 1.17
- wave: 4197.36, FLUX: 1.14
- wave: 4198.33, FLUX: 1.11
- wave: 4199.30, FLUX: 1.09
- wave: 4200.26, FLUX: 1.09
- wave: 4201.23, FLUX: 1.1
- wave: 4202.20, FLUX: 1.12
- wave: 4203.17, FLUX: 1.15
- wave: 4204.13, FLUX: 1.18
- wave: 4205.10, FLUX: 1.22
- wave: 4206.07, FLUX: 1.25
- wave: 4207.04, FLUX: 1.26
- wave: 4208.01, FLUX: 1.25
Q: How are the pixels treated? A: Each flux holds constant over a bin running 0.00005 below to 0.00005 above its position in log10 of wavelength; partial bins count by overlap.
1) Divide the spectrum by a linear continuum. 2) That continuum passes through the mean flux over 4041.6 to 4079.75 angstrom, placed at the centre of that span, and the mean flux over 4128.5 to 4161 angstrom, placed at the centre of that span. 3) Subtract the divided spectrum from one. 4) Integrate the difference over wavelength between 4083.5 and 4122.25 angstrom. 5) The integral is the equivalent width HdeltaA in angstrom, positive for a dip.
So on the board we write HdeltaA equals -1.78 angstrom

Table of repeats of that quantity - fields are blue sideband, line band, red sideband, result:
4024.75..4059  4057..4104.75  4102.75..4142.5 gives 1.1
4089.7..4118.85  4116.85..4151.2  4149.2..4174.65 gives 0.2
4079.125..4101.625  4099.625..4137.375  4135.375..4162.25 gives 0.5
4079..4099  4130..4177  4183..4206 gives 2.9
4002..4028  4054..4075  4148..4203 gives 1.4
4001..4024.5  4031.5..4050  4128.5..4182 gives -0.5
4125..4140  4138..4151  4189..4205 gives 0.9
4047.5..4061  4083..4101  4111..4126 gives -0.6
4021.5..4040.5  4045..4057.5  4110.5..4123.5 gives 0.5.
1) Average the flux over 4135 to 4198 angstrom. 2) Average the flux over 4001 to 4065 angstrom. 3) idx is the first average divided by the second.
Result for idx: 0.95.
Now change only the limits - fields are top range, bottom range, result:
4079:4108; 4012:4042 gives 0.95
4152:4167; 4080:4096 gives 0.92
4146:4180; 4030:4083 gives 0.97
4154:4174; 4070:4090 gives 0.96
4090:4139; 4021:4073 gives 1.00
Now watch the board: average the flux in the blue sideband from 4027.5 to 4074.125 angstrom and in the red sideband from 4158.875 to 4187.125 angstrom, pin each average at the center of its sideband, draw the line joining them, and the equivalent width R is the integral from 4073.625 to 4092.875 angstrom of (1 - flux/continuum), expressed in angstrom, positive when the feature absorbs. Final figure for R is -0.99 angstrom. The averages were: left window 1.15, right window 1.11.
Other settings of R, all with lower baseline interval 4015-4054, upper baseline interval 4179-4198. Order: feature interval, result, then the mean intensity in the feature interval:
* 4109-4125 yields -0.3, 1.19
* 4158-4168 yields 0.1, 1.14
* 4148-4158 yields 0.4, 1.11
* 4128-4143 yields 0.3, 1.14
